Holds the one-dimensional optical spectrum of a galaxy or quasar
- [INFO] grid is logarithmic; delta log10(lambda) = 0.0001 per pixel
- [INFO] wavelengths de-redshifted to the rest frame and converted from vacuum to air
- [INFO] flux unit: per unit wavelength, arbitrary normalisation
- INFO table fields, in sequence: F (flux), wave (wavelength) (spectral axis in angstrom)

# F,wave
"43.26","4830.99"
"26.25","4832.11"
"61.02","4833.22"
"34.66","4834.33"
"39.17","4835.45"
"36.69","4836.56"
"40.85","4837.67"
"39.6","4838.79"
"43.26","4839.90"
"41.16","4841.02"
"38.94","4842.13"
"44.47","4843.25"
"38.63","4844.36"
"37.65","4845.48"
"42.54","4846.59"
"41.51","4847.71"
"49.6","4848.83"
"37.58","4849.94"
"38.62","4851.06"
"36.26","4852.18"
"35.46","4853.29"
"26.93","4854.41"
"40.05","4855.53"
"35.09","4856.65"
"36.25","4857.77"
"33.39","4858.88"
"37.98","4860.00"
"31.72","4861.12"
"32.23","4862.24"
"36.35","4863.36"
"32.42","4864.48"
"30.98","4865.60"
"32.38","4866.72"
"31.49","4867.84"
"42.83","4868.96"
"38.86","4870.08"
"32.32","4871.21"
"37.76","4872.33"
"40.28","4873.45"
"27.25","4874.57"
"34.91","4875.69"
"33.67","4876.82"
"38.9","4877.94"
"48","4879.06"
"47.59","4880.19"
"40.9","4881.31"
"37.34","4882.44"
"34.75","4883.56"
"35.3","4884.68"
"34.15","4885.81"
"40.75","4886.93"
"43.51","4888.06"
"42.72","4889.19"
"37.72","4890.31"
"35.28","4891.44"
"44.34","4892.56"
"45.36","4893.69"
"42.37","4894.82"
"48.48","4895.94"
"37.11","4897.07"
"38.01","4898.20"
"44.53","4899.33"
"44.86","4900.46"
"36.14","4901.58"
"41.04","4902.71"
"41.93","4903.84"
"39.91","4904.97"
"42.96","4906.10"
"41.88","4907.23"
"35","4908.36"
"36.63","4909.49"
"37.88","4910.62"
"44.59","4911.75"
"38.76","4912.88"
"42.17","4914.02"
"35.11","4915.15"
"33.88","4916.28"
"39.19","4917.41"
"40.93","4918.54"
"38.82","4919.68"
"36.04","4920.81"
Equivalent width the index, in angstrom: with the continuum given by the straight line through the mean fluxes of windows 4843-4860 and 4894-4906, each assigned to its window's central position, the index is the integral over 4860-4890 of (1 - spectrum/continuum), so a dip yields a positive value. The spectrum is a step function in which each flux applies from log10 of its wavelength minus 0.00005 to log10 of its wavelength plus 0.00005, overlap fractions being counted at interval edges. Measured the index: 2.2 angstrom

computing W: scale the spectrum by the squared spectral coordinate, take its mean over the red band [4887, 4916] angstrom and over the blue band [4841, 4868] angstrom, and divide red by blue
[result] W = 1.13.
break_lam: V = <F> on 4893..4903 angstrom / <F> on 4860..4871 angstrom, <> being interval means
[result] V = 1.2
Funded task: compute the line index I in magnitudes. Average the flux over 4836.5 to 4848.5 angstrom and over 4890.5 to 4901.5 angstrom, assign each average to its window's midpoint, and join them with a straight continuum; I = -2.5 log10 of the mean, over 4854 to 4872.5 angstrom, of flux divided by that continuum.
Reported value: 0.19 mag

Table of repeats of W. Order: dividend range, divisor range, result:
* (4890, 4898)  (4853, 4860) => 1.21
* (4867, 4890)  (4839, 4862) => 1.01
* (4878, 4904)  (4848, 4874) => 1.15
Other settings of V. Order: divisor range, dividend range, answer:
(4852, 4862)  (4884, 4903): 1.17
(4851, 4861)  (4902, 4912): 1.13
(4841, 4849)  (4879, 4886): 0.95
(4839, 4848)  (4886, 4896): 1.02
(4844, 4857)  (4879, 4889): 1.04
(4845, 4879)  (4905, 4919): 1.08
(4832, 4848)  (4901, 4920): 0.96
